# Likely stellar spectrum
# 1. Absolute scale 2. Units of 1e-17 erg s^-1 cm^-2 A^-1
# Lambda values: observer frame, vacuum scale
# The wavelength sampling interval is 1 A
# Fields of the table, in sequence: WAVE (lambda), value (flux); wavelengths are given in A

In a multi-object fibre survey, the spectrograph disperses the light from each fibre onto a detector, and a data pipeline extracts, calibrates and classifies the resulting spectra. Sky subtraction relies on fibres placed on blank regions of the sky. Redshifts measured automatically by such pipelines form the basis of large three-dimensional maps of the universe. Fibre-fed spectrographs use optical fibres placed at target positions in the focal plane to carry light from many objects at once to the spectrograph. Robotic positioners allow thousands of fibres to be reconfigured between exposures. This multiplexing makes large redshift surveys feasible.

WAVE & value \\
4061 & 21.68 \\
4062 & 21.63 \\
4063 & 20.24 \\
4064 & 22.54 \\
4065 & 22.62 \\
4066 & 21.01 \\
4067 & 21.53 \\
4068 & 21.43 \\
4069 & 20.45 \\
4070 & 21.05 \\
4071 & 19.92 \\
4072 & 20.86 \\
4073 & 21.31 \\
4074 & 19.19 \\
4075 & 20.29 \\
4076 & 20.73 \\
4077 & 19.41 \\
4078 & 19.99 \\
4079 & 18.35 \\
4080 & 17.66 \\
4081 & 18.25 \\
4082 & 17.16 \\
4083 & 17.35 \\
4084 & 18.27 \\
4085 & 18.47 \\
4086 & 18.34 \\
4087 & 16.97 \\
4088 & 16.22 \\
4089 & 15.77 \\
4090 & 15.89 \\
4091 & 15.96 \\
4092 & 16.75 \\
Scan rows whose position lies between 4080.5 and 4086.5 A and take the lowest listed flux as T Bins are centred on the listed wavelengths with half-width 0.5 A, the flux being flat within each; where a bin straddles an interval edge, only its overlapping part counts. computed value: 17.16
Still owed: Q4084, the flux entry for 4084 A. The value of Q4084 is 18.27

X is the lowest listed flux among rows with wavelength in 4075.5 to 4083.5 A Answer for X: 17.16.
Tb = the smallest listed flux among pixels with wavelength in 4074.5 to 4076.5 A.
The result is 20.29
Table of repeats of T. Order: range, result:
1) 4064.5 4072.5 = 19.92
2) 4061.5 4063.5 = 20.24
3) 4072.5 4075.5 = 19.19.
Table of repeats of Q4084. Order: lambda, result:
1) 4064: 22.54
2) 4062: 21.63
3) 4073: 21.31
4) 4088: 16.22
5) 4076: 20.73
